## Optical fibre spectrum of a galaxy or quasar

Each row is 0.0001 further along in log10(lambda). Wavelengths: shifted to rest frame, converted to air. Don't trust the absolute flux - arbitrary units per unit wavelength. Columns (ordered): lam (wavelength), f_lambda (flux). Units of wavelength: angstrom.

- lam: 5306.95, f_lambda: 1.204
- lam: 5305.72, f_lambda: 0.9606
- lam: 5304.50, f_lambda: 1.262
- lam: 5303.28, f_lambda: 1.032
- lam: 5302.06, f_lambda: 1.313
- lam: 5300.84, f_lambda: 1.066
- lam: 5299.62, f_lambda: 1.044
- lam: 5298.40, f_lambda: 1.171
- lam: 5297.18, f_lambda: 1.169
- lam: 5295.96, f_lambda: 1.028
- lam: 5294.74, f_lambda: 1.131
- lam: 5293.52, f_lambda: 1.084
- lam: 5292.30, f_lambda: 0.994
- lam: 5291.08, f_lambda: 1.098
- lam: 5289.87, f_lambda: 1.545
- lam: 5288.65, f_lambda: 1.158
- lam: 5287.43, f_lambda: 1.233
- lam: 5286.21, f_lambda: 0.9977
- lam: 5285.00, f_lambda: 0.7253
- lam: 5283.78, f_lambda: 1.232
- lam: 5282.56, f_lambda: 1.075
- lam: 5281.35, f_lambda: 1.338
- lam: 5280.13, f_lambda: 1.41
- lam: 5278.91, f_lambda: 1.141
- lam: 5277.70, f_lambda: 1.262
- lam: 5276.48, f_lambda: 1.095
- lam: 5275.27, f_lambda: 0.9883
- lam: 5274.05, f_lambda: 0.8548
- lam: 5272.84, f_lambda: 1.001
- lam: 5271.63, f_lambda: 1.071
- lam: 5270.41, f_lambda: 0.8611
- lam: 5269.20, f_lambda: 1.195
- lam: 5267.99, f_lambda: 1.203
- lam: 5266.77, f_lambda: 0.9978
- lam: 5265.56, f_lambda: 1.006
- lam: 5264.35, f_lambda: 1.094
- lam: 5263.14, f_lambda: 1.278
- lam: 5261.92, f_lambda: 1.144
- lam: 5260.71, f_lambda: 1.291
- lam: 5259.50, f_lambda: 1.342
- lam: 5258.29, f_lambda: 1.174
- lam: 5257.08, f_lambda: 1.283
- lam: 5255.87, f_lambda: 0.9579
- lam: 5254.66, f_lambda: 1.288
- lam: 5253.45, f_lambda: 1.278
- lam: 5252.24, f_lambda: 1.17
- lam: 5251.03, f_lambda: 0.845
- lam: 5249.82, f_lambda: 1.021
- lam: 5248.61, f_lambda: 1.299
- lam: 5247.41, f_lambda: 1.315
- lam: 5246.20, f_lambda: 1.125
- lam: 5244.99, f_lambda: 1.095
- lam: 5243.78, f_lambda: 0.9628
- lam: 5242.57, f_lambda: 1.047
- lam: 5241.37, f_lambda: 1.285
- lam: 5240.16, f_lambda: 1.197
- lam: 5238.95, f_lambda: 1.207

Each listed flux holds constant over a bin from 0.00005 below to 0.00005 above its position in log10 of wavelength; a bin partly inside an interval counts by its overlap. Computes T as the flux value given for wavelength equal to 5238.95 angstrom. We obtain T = 1.207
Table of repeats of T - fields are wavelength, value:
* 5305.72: 0.9606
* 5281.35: 1.338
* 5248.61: 1.299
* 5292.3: 0.994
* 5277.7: 1.262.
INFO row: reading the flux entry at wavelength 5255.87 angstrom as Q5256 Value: 0.9579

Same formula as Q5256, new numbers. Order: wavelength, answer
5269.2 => 1.195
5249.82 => 1.021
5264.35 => 1.094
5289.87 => 1.545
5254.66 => 1.288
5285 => 0.7253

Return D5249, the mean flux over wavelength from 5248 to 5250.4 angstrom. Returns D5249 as 1.17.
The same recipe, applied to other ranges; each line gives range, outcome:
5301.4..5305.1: 1.2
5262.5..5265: 1.18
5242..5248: 1.11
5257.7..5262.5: 1.24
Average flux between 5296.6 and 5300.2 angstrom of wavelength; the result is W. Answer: 1.13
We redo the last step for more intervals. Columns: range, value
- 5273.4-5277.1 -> 0.98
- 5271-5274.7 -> 0.974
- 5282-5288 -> 1.05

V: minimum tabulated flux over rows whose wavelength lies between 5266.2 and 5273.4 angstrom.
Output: 0.8611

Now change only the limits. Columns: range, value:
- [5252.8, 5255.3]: 1.278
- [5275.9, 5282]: 1.095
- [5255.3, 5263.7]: 0.9579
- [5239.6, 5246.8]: 0.9628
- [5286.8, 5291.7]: 1.098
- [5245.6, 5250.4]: 1.021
